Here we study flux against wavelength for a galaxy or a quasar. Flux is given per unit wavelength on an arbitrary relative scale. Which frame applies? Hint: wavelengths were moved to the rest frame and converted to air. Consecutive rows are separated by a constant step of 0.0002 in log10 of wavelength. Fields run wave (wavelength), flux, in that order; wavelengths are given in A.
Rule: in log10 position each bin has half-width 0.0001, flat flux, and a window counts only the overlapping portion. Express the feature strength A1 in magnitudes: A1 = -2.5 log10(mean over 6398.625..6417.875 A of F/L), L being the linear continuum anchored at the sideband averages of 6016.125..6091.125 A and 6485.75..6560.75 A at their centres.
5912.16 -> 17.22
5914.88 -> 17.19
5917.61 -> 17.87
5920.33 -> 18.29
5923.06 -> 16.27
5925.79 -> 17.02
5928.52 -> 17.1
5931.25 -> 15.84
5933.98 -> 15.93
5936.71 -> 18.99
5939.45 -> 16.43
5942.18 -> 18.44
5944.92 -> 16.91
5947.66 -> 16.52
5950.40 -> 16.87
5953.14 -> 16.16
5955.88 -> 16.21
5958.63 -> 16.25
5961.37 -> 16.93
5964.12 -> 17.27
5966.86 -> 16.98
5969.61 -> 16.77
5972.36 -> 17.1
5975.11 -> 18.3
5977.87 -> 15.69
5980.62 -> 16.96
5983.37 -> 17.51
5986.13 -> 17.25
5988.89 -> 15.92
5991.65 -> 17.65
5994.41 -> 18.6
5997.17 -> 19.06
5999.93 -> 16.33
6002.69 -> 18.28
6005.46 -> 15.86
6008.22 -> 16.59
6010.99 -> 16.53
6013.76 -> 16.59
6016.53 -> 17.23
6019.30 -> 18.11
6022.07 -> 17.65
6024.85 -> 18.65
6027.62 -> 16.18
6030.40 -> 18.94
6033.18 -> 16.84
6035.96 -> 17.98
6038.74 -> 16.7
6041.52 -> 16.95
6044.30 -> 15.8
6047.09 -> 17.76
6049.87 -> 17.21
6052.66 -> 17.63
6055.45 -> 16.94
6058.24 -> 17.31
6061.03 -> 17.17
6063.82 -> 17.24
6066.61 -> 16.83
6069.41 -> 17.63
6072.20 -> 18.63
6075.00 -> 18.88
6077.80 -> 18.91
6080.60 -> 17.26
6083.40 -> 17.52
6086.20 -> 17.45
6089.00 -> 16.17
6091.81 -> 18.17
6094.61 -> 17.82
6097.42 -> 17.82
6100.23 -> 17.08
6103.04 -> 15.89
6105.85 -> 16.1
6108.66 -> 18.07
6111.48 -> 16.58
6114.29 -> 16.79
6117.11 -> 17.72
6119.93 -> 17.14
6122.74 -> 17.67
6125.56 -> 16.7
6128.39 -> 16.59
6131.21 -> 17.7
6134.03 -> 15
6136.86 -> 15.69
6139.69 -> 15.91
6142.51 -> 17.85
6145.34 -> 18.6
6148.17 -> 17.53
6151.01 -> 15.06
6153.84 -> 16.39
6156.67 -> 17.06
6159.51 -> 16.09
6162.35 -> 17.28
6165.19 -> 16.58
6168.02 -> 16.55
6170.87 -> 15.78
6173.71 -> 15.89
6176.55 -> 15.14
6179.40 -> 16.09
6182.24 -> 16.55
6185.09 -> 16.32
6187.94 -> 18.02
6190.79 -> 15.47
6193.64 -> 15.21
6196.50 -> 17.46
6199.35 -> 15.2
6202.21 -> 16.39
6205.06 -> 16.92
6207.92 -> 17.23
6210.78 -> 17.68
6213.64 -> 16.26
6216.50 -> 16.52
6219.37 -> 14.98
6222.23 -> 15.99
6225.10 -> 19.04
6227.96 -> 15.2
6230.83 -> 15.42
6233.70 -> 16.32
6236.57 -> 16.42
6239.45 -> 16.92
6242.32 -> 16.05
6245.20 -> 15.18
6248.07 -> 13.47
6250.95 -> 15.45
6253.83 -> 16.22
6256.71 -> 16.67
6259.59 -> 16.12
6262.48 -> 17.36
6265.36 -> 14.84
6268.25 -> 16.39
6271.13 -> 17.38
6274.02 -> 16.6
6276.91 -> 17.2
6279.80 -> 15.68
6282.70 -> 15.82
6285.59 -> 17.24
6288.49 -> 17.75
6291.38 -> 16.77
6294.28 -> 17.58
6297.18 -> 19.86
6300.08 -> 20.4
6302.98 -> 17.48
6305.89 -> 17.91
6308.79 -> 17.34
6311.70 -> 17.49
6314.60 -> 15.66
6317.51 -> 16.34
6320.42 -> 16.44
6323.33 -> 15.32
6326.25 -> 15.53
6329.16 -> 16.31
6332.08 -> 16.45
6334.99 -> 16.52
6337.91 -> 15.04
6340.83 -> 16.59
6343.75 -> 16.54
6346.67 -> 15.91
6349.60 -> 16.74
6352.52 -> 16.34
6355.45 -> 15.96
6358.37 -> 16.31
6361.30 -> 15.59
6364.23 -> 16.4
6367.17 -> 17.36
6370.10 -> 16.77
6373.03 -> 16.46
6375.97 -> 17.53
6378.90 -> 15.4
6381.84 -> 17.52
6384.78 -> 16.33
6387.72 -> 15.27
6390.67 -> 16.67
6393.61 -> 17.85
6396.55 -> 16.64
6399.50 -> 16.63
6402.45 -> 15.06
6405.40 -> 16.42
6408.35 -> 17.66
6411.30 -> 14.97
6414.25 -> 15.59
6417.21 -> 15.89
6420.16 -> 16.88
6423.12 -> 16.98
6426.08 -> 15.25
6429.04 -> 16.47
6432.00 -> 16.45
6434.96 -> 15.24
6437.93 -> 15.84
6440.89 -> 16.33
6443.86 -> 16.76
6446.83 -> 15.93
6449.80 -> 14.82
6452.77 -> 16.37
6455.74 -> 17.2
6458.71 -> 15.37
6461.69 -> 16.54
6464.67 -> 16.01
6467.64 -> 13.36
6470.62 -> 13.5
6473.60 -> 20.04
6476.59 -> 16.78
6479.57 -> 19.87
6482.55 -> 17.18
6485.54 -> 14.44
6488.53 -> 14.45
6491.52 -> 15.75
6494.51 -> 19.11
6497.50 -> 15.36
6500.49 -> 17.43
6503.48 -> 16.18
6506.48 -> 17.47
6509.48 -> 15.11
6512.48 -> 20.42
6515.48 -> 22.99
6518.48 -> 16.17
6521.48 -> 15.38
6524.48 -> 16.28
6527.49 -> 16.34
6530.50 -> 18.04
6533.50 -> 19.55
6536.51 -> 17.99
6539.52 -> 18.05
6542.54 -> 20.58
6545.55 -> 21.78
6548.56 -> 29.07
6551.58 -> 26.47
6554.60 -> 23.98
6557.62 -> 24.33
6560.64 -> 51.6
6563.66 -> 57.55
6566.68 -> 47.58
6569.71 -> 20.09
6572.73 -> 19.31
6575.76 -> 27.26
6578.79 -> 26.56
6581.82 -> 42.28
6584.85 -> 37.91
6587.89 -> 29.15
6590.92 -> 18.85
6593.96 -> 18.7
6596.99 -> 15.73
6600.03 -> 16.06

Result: 0.20 mag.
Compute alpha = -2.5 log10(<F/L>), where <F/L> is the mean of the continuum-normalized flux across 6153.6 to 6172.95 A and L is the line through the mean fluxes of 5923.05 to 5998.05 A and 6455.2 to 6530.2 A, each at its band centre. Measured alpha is 0.03 mag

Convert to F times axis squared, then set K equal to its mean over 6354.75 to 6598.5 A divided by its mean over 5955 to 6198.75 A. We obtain 1.3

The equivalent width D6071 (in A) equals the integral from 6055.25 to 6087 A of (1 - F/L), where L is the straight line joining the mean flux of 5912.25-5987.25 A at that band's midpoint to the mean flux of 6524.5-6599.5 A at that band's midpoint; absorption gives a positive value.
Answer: 2.1 A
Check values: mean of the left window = 17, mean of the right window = 26.7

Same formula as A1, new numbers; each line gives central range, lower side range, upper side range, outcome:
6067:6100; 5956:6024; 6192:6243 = -0.06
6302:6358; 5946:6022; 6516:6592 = 0.36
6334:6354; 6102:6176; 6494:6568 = 0.24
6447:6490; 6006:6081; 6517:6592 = 0.48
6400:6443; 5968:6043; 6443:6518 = 0.05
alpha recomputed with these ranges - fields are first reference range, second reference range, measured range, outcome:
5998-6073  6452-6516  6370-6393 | 0.02 mag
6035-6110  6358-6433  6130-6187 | 0.04 mag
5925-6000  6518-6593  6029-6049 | 0.06 mag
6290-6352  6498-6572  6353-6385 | 0.12 mag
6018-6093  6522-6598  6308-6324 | 0.32 mag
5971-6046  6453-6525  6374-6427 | 0.03 mag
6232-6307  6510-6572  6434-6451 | 0.36 mag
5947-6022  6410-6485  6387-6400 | -0.03 mag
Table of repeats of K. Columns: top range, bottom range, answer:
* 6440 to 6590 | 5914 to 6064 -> 1.50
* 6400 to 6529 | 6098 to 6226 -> 1.09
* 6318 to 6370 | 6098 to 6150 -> 1.03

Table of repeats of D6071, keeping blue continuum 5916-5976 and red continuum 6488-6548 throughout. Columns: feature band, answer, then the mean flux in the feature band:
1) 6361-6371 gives 0.6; 16.6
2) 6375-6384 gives 0.5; 16.7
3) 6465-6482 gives 1.1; 16.7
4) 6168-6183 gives 1.3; 15.9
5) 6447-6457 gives 1.0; 16.1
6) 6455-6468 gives 1.5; 15.8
